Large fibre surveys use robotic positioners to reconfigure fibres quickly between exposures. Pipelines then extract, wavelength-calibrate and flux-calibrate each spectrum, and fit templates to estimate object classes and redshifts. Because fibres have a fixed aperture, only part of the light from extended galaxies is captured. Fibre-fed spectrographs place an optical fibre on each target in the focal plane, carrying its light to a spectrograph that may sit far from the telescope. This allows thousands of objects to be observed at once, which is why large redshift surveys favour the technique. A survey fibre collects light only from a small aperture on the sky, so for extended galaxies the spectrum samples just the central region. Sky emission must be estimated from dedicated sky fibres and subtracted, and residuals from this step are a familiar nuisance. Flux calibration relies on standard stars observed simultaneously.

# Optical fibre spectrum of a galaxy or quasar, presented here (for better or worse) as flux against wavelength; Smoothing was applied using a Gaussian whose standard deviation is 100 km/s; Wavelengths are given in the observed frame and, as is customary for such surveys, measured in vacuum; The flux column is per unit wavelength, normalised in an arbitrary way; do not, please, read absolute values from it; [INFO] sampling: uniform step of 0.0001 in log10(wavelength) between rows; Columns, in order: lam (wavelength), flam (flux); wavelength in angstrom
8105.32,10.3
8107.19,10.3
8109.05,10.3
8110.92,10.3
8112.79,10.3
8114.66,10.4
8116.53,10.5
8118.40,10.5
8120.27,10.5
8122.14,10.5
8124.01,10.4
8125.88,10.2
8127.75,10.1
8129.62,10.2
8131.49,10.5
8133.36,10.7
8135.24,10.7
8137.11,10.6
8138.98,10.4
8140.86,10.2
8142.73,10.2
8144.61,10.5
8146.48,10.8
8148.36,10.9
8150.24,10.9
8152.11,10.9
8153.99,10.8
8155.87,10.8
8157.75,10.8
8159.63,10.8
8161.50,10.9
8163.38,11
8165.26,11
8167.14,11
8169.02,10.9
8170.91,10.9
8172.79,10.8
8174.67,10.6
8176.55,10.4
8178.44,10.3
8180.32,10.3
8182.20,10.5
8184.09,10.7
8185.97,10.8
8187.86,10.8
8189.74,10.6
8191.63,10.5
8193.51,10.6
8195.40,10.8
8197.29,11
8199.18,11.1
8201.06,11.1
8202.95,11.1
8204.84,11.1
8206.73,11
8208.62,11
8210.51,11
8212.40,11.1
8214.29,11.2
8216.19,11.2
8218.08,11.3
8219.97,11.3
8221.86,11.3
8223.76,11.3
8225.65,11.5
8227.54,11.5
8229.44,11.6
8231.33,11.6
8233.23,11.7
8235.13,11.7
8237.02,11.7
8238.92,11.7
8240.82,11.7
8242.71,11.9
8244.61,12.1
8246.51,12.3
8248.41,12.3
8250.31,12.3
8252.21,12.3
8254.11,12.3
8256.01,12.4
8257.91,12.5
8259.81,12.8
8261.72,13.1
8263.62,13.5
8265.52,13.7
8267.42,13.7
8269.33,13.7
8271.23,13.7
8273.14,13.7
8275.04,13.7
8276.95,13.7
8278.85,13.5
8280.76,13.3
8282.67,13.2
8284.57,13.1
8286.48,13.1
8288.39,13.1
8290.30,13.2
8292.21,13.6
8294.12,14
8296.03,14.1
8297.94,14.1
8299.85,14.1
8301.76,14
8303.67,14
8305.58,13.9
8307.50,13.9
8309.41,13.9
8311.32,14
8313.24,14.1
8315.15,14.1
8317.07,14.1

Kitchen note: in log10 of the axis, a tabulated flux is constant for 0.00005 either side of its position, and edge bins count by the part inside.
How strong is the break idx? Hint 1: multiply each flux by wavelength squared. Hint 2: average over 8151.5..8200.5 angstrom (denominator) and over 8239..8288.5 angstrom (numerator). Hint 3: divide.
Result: 1.2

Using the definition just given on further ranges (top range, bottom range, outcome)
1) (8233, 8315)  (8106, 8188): 1.28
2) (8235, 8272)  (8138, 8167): 1.20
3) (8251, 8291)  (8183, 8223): 1.22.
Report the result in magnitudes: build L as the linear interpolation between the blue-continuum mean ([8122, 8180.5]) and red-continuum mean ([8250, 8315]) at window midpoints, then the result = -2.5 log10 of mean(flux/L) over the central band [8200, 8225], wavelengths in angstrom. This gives 0.07 mag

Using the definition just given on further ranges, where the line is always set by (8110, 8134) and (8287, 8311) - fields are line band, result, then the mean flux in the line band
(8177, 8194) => 0.10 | 10.6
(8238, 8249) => 0.07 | 12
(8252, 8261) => 0.04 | 12.5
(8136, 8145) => 0.04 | 10.4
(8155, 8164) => 0.03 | 10.9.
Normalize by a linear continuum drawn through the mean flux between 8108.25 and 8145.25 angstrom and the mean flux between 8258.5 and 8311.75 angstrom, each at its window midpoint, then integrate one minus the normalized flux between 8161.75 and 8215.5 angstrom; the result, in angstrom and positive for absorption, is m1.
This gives 3.77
